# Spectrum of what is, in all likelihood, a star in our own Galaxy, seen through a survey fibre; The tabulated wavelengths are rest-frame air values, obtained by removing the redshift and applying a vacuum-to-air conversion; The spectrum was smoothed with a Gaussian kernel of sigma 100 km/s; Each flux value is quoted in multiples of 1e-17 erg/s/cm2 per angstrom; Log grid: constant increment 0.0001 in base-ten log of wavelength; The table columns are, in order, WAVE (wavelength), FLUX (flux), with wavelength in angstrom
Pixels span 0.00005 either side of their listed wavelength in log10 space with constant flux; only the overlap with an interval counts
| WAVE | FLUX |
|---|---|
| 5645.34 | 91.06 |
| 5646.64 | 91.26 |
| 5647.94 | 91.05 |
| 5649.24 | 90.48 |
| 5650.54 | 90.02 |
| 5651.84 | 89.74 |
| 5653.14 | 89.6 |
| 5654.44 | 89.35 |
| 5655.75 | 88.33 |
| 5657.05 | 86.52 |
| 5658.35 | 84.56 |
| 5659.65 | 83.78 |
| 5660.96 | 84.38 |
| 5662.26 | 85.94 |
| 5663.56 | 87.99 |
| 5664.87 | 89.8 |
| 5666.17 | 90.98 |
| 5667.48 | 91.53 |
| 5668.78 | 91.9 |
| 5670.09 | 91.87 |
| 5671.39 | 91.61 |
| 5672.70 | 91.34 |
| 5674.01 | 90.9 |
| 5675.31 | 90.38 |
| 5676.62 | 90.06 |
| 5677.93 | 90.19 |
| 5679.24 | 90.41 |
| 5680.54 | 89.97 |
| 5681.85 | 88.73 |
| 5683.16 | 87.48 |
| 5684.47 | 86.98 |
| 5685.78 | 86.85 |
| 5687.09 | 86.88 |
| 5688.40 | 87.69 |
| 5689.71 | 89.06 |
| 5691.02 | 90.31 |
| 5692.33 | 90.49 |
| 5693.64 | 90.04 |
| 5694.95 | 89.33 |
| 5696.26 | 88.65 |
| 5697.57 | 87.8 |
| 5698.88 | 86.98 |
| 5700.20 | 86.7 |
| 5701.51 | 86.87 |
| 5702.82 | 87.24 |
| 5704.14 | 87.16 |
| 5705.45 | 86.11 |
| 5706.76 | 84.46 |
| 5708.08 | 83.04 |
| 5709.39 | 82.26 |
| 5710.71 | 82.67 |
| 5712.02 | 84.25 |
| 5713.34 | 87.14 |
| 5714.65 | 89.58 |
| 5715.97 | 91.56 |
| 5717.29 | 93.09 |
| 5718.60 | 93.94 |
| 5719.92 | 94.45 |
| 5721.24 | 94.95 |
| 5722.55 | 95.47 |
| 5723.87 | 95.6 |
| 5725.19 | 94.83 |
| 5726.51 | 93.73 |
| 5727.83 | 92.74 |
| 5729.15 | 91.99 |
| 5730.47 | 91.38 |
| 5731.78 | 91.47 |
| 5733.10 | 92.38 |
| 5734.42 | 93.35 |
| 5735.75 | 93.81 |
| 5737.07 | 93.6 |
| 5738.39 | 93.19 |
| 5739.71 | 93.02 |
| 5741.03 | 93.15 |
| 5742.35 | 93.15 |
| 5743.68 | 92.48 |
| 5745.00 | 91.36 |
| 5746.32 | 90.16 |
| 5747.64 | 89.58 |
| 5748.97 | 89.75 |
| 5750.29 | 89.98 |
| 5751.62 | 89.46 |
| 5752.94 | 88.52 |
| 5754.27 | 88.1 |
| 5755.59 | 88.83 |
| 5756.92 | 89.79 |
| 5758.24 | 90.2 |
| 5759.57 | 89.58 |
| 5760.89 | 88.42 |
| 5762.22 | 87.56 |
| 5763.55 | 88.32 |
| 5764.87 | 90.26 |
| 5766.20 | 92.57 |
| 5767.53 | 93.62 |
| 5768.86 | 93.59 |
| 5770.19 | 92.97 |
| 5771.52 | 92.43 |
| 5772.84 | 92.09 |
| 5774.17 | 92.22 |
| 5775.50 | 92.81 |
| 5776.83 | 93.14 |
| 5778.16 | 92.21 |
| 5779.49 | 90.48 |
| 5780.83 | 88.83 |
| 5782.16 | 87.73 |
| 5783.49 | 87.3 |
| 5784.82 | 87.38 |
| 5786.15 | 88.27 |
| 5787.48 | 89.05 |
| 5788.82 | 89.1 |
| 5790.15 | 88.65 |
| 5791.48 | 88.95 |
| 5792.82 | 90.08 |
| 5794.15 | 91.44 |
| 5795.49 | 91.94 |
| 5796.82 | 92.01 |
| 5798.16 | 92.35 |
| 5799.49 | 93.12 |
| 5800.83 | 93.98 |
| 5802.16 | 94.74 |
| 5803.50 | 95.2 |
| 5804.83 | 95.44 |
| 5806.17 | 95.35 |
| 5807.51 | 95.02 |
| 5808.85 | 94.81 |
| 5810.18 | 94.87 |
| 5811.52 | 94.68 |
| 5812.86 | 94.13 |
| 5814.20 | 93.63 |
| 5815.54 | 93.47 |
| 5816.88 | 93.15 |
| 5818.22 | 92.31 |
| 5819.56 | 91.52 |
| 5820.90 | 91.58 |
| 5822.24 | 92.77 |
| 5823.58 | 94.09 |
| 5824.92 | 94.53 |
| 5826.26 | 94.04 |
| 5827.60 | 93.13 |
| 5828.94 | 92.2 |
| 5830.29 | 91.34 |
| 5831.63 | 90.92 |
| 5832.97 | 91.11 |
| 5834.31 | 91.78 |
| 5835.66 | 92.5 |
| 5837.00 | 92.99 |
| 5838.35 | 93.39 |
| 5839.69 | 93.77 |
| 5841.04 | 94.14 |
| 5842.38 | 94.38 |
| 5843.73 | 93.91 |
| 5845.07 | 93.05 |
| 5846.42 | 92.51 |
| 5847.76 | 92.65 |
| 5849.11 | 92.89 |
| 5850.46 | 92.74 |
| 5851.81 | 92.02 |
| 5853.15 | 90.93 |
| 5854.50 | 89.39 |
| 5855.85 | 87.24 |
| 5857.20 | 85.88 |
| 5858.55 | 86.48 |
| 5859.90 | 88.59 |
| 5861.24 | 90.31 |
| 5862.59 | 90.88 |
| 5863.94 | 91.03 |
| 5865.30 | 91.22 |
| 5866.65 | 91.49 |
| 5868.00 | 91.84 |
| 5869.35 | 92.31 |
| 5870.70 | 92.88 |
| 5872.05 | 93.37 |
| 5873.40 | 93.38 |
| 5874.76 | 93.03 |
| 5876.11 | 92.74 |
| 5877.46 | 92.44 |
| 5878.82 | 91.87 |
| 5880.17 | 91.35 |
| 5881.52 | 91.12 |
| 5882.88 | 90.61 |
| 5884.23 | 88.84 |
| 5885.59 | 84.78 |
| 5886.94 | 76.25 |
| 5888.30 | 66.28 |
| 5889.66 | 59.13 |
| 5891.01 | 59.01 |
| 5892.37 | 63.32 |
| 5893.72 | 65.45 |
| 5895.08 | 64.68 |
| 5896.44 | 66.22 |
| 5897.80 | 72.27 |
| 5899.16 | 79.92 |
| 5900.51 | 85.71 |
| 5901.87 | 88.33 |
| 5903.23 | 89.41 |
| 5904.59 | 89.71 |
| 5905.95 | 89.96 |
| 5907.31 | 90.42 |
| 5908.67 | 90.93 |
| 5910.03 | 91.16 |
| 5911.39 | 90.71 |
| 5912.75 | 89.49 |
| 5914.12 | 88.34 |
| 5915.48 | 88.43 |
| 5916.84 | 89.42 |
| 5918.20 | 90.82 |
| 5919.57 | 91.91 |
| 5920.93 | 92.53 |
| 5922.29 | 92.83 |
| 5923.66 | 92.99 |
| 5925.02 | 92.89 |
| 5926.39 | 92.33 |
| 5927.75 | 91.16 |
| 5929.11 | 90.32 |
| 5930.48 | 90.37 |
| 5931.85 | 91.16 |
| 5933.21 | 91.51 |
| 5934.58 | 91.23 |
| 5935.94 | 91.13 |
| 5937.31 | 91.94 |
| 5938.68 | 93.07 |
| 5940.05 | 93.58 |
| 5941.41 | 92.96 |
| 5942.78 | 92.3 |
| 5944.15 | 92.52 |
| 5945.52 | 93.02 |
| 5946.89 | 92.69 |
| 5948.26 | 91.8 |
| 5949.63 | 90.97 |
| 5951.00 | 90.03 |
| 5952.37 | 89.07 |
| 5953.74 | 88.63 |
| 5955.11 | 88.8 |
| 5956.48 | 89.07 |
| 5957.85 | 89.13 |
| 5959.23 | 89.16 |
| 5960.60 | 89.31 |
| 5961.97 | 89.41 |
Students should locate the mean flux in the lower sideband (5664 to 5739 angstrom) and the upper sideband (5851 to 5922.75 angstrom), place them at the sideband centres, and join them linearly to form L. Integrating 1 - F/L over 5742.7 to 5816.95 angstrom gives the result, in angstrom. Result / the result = -2.6 angstrom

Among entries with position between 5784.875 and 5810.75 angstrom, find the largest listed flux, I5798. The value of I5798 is 95.44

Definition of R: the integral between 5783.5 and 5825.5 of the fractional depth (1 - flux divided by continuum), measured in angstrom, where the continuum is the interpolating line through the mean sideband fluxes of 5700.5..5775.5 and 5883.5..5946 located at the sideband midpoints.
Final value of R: -1.7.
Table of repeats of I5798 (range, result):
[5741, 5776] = 93.62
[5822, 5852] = 94.53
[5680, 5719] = 93.94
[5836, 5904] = 94.38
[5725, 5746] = 94.83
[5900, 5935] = 92.99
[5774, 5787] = 93.14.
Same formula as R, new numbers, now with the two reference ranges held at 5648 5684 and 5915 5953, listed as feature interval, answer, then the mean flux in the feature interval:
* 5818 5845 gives -0.6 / 92.9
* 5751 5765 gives 0.2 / 89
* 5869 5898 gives 3.2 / 81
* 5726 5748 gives -0.6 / 92.4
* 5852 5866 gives 0.3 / 89.3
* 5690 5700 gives 0.1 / 89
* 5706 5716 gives 0.5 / 85.2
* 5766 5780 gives -0.4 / 92.6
